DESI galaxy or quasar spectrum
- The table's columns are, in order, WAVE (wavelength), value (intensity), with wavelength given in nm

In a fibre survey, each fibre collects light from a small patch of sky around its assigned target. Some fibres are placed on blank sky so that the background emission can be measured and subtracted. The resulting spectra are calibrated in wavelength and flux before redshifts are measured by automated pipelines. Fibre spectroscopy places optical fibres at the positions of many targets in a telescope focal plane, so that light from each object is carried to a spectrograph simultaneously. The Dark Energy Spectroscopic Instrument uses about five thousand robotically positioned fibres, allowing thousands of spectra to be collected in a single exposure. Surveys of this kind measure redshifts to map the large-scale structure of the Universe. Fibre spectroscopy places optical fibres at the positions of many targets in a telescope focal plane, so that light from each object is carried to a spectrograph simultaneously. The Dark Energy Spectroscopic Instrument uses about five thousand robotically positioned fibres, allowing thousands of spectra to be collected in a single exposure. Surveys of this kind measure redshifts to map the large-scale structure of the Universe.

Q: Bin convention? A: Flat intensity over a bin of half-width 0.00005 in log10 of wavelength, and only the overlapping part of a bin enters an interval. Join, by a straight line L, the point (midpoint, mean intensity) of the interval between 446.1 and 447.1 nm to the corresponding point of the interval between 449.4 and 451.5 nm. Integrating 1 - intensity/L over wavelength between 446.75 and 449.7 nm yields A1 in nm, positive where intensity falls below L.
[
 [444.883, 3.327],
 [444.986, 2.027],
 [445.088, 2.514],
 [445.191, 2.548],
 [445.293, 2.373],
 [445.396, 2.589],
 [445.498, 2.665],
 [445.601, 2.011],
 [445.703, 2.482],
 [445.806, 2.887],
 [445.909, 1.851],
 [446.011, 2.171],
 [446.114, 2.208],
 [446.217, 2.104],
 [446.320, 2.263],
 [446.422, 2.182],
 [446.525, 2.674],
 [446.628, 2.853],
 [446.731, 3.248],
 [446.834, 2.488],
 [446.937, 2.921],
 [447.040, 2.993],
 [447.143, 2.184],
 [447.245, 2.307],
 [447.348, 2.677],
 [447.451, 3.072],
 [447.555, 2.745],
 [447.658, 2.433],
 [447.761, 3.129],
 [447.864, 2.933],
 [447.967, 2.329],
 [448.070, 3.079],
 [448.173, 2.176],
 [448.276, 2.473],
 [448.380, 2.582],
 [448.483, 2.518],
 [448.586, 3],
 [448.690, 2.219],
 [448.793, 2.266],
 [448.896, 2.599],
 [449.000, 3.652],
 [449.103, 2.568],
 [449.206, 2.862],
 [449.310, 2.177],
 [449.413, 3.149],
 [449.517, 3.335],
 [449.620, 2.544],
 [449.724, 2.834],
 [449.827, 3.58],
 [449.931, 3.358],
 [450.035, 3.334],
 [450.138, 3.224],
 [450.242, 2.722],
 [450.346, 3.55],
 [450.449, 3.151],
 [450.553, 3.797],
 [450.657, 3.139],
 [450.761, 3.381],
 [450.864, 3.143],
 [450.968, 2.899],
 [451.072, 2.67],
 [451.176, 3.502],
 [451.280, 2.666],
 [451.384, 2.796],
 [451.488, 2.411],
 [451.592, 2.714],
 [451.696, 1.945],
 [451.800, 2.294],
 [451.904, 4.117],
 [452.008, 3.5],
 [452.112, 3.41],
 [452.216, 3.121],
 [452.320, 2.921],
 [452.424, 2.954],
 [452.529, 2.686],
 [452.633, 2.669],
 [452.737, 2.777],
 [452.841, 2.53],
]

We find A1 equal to 0.12 nm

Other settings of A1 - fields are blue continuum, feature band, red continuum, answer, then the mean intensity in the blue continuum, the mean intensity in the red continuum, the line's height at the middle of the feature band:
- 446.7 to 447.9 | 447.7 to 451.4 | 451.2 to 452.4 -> -0.12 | 2.75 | 2.92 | 2.83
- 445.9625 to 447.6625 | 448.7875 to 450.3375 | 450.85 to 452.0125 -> -0.14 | 2.56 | 2.85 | 2.74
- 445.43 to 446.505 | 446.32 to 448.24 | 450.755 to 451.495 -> -0.17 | 2.3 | 2.94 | 2.46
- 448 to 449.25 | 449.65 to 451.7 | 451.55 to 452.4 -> -0.14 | 2.66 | 3.01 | 2.87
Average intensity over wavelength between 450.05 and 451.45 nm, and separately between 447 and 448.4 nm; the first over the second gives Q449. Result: 1.2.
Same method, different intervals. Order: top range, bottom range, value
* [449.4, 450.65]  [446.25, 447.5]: 1.21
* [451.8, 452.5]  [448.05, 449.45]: 1.22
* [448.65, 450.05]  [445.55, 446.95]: 1.18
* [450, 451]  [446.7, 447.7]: 1.20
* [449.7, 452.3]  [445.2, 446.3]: 1.32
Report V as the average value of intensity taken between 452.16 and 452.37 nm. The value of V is 3.03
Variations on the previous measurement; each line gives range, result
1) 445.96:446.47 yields 2.19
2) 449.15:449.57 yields 2.88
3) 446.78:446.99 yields 2.71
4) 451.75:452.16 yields 3.34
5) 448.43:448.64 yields 2.75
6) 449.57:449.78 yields 2.71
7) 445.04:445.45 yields 2.51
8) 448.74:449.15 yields 2.77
